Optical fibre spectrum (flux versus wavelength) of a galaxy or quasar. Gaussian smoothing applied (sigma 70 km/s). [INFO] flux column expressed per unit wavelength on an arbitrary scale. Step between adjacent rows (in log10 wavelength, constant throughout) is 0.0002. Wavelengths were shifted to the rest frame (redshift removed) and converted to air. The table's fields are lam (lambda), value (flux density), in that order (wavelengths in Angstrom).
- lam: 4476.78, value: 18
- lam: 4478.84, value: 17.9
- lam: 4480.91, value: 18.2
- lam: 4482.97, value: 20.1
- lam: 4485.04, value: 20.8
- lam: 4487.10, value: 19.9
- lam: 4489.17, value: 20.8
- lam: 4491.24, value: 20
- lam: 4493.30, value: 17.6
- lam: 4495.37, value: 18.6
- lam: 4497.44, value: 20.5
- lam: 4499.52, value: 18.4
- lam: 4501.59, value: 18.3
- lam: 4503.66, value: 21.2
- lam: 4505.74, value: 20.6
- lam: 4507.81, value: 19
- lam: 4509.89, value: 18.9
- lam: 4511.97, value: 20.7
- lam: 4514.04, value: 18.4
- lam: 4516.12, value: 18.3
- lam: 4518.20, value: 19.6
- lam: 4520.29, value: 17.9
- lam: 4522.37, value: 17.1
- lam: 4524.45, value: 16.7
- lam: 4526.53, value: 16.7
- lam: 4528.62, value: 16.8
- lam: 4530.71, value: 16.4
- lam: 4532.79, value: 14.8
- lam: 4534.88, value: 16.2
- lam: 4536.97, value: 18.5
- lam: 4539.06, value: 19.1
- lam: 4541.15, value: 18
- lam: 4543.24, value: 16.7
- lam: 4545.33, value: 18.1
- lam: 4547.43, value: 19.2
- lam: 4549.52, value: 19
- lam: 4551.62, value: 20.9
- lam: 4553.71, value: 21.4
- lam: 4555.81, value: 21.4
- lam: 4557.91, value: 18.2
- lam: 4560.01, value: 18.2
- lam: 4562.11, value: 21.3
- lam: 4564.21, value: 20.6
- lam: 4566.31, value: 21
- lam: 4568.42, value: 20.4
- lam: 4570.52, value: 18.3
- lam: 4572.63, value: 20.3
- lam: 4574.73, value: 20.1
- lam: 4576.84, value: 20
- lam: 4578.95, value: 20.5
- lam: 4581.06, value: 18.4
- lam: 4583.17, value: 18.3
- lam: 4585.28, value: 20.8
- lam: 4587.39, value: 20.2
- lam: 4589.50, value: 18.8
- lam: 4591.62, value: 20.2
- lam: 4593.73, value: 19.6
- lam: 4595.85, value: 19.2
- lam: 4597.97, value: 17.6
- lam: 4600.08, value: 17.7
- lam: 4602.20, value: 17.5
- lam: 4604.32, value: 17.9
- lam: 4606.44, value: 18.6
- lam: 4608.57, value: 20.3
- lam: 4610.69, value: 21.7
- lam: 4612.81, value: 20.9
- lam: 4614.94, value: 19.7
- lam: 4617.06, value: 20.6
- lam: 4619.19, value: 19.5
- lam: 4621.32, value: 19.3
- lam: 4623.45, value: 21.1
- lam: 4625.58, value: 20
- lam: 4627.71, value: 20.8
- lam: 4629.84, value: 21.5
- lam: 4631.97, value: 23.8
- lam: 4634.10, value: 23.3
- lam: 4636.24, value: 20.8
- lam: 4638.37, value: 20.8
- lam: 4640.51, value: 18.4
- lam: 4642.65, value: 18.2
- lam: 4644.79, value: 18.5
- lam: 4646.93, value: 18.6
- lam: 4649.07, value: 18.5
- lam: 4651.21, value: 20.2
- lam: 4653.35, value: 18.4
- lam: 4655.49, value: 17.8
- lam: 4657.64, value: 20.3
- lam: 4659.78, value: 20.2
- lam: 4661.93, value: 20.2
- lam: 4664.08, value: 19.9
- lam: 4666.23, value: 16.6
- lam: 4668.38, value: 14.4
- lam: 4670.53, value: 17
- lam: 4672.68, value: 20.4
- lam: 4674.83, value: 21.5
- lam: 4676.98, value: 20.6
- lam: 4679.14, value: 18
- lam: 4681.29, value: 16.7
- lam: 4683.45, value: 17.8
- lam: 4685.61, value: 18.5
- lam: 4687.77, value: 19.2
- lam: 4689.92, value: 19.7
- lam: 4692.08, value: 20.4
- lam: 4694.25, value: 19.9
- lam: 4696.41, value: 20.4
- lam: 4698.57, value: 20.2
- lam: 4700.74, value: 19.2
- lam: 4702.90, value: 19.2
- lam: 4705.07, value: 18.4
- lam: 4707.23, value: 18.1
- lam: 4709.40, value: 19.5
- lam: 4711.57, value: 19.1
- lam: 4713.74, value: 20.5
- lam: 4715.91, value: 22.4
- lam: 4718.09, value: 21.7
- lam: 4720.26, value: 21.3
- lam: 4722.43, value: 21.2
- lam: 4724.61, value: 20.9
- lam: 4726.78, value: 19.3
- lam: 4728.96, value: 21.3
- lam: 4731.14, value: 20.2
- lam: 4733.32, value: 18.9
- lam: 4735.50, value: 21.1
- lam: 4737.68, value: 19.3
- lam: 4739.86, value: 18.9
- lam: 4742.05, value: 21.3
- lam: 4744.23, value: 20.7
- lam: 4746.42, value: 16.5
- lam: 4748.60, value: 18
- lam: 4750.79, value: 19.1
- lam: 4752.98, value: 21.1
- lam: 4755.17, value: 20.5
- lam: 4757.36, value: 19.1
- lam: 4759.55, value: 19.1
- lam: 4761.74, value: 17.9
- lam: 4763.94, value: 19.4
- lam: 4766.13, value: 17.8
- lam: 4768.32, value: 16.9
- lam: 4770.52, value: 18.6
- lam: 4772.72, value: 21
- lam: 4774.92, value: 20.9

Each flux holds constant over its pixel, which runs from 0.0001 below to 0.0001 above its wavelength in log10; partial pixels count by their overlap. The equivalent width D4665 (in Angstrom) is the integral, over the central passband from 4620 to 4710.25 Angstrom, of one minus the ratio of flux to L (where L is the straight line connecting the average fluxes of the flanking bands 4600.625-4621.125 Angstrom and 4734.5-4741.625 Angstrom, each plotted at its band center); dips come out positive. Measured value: 1.2 Angstrom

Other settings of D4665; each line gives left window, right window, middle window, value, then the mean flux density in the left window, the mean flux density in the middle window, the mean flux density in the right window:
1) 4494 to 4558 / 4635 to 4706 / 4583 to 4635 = -3.1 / 18.6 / 20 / 19.1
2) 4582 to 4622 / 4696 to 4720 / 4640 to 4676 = 1.6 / 19.4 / 18.8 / 19.9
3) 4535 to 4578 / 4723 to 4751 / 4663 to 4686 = 1.5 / 19.5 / 18.3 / 19.7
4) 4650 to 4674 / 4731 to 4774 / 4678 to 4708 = -0.2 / 18.7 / 19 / 19.3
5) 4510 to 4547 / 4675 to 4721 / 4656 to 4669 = 0.3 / 17.7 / 18.7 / 19.6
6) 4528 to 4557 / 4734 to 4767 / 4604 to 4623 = -1.3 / 18.3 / 19.9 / 19.3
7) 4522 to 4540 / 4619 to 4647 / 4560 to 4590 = -2.4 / 16.9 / 19.9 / 20.4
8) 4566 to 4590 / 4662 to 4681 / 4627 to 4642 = -1.8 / 19.7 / 21.3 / 18.6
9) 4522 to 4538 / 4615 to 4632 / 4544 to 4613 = -3.4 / 16.6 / 19.6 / 20.6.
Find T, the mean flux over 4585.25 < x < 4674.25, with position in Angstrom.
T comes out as 19.5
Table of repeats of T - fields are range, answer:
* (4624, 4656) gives 20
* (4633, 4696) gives 19.1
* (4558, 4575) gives 19.9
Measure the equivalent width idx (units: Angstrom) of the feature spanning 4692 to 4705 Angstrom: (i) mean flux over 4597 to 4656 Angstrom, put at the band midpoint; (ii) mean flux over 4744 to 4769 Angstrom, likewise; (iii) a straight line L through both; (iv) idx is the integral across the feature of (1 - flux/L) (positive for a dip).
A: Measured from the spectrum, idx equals -0.3 Angstrom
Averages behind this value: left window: 19.7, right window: 18.8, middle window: 19.7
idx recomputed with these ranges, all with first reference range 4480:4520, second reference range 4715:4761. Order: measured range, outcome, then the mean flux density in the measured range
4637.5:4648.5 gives 0.5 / 18.8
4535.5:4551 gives 0.9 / 18.4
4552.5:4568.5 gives -0.6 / 20.3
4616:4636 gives -1.3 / 21.1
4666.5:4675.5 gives 0.8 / 18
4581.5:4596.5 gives 0.1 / 19.5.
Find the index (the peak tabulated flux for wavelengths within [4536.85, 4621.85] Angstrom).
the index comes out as 21.7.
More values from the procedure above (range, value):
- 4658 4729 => 22.4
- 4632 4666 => 23.3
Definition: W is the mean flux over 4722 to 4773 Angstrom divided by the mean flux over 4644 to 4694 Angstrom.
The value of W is 1.03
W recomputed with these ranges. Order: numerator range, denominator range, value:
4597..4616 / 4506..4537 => 1.07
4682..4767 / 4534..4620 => 1.01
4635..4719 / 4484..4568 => 1.02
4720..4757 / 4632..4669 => 1.03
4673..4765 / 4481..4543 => 1.06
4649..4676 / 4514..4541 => 1.09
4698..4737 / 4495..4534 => 1.10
